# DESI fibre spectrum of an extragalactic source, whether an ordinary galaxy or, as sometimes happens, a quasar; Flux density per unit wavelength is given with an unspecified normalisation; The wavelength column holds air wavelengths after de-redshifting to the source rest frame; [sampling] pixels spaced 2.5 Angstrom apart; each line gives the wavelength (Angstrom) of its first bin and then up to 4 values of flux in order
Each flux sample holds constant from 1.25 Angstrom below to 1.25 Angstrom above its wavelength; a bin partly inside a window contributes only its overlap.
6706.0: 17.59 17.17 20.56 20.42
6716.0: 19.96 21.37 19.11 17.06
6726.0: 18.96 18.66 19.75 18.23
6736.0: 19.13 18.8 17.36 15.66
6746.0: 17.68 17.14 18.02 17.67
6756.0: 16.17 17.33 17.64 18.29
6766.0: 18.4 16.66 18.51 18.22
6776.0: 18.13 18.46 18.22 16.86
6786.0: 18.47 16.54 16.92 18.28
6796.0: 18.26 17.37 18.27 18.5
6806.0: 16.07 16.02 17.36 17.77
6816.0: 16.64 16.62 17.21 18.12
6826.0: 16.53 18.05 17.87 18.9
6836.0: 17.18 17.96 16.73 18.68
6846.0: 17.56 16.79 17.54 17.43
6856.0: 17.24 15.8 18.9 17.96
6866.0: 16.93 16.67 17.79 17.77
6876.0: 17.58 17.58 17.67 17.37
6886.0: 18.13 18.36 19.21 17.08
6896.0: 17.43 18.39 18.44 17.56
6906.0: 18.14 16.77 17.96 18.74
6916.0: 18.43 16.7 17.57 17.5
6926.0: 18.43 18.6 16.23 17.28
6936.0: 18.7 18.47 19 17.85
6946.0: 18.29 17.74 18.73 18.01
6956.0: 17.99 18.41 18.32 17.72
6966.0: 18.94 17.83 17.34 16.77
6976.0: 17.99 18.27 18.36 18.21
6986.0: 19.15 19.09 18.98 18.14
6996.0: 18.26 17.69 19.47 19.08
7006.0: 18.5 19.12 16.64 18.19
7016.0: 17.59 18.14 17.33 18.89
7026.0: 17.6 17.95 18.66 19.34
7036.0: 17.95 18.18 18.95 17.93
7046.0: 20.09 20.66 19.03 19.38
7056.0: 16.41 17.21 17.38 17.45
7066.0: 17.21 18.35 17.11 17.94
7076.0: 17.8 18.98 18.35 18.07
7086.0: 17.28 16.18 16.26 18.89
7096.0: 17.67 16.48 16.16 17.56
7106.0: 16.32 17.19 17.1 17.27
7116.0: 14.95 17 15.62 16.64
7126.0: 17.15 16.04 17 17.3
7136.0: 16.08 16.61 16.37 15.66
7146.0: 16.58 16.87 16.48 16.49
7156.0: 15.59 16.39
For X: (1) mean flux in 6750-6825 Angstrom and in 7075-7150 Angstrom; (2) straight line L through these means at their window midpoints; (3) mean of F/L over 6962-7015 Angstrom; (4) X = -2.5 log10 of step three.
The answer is -0.07 mag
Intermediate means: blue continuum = 17.6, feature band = 18.3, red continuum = 16.9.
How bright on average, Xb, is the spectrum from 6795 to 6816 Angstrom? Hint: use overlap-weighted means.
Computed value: 17.4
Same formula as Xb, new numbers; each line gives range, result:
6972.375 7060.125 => 18.4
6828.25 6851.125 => 17.7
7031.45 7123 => 17.7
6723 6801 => 17.8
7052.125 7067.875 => 17.6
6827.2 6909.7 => 17.7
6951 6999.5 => 18.2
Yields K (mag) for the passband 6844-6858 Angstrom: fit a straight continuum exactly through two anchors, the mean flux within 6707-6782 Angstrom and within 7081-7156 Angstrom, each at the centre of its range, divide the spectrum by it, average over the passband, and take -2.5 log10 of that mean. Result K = 0.03 mag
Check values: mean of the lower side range 18.3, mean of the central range 17.3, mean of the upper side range 16.7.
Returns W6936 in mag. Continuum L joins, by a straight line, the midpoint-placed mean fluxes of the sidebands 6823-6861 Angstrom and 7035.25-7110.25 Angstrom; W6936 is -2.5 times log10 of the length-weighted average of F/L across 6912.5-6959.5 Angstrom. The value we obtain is -0.024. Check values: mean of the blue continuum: 17.5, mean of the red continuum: 17.8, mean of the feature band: 18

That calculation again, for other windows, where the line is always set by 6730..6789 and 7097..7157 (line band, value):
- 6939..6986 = -0.063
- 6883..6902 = -0.044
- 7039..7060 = -0.115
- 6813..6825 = 0.024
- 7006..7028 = -0.066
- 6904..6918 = -0.039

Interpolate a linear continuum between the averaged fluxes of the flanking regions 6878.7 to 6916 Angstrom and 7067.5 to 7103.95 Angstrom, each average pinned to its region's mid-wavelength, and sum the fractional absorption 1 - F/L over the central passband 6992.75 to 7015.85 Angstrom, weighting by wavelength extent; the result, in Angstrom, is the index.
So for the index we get -0.8 Angstrom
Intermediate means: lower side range 18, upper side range 17.5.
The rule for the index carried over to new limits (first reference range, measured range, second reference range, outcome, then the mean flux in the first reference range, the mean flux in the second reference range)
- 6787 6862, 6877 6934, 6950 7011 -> 0.2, 17.4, 18.3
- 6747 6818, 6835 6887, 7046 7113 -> 0.3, 17.6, 17.7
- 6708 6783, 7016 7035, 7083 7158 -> -1.3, 18.3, 16.7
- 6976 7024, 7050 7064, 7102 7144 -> -0.2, 18.4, 16.6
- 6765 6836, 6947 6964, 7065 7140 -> -0.8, 17.6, 17.1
